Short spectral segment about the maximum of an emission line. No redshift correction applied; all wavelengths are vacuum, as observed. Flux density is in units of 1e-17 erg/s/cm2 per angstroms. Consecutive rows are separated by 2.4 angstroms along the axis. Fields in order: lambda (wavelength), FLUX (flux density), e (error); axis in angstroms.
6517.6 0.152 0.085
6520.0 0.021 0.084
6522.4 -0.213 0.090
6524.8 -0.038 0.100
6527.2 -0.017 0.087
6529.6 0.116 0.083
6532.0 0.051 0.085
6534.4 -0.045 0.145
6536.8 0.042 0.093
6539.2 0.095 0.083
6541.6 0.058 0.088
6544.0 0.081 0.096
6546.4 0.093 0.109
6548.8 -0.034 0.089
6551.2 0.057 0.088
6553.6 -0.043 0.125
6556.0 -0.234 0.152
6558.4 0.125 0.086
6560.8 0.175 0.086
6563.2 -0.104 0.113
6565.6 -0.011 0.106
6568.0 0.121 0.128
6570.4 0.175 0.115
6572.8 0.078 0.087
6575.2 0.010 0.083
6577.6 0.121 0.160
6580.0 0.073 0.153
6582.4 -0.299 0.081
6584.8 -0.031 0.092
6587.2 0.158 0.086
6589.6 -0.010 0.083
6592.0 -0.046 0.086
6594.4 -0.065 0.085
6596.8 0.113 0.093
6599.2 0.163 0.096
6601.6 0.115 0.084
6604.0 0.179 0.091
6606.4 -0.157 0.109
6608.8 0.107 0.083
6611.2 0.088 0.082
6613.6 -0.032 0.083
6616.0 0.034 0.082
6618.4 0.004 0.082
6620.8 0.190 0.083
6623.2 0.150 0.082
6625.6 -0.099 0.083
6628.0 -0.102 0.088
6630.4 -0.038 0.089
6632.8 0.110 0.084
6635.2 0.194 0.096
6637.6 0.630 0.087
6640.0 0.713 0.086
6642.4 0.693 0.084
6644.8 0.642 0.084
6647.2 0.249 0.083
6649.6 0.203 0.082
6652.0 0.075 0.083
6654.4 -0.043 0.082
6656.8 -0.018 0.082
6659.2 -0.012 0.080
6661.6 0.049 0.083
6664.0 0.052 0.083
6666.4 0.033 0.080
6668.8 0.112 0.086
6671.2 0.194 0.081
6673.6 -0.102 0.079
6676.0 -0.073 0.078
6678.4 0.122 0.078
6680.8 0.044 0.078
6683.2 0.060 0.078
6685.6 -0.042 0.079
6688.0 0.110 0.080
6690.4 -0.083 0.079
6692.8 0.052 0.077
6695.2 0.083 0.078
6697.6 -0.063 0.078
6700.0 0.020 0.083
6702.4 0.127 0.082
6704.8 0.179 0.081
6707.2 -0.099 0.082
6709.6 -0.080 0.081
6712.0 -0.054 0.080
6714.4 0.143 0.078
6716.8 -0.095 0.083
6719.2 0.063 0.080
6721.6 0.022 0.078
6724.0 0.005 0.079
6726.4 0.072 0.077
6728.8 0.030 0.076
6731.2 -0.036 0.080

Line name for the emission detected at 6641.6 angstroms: [O II]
